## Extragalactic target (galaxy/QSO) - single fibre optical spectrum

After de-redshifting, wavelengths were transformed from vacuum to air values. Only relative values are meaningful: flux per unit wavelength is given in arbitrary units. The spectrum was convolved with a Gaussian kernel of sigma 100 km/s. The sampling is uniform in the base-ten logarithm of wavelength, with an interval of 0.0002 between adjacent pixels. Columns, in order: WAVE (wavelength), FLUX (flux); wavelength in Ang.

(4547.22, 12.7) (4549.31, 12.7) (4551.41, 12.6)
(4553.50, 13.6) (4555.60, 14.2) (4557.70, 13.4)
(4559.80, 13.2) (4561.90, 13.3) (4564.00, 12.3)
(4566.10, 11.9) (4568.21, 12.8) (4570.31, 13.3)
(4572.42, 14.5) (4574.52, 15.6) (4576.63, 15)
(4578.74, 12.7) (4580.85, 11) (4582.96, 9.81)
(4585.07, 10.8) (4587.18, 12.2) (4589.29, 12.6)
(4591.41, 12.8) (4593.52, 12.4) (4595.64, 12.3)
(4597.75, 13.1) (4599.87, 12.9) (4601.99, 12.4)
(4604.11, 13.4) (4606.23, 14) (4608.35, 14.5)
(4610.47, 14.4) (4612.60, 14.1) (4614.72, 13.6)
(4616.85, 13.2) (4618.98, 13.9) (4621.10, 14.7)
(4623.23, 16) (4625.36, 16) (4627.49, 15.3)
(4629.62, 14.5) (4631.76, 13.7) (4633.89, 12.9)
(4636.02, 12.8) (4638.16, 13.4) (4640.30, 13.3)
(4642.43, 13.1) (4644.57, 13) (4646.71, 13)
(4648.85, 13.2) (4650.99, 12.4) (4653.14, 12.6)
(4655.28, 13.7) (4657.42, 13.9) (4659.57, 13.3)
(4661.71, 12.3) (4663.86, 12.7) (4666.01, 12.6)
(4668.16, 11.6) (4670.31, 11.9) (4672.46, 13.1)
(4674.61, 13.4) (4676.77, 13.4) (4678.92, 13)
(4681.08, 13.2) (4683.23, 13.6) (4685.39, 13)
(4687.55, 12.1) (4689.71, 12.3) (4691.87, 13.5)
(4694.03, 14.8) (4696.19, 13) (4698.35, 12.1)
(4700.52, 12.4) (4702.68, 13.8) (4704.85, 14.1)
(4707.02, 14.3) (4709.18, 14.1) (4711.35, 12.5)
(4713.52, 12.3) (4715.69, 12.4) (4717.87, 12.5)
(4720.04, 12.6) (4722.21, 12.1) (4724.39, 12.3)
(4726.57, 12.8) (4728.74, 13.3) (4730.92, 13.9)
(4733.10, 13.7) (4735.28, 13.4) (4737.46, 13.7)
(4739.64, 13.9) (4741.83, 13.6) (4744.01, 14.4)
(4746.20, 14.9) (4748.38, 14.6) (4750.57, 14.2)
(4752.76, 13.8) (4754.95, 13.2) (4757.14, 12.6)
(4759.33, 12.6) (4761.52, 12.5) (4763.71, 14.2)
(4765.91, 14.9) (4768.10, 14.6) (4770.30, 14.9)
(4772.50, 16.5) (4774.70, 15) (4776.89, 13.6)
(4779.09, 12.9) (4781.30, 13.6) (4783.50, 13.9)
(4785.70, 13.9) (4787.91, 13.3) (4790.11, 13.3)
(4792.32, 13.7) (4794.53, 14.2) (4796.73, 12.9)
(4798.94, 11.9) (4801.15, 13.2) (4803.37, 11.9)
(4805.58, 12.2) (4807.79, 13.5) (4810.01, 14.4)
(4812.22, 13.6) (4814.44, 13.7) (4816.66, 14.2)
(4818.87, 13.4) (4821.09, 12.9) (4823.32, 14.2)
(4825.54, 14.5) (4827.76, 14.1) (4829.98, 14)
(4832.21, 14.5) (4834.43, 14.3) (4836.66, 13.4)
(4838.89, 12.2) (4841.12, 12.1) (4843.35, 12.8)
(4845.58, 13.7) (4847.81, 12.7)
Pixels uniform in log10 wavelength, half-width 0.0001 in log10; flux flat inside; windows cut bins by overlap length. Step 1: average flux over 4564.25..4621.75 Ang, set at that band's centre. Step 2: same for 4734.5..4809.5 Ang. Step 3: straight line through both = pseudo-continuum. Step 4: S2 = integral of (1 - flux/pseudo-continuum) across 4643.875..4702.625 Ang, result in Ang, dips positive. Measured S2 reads 1.83 Ang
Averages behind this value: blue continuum 13.1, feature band 12.9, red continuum 13.7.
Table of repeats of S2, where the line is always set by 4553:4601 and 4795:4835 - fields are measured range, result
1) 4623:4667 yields -1.4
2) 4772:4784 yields -0.7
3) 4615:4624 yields -0.9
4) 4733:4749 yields -0.9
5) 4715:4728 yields 0.8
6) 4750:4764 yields 0.2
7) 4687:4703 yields 0.2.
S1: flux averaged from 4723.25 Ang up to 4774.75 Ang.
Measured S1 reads 13.9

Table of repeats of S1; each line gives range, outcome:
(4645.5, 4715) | 13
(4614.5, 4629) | 14.7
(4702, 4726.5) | 13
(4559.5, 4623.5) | 13.2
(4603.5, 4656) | 13.8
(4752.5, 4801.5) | 13.7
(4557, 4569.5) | 12.8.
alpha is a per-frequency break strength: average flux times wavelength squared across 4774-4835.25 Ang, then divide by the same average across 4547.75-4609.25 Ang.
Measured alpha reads 1.2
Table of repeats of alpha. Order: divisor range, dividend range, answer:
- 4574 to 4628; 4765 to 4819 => 1.11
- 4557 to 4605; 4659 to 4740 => 1.07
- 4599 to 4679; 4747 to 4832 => 1.09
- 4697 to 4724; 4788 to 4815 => 1.06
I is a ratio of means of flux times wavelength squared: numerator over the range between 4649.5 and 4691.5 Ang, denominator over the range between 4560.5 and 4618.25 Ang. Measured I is 1.02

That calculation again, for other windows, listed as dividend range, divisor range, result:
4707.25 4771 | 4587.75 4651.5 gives 1.05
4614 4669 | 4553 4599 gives 1.08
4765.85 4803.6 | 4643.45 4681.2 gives 1.13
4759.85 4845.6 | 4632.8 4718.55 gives 1.11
